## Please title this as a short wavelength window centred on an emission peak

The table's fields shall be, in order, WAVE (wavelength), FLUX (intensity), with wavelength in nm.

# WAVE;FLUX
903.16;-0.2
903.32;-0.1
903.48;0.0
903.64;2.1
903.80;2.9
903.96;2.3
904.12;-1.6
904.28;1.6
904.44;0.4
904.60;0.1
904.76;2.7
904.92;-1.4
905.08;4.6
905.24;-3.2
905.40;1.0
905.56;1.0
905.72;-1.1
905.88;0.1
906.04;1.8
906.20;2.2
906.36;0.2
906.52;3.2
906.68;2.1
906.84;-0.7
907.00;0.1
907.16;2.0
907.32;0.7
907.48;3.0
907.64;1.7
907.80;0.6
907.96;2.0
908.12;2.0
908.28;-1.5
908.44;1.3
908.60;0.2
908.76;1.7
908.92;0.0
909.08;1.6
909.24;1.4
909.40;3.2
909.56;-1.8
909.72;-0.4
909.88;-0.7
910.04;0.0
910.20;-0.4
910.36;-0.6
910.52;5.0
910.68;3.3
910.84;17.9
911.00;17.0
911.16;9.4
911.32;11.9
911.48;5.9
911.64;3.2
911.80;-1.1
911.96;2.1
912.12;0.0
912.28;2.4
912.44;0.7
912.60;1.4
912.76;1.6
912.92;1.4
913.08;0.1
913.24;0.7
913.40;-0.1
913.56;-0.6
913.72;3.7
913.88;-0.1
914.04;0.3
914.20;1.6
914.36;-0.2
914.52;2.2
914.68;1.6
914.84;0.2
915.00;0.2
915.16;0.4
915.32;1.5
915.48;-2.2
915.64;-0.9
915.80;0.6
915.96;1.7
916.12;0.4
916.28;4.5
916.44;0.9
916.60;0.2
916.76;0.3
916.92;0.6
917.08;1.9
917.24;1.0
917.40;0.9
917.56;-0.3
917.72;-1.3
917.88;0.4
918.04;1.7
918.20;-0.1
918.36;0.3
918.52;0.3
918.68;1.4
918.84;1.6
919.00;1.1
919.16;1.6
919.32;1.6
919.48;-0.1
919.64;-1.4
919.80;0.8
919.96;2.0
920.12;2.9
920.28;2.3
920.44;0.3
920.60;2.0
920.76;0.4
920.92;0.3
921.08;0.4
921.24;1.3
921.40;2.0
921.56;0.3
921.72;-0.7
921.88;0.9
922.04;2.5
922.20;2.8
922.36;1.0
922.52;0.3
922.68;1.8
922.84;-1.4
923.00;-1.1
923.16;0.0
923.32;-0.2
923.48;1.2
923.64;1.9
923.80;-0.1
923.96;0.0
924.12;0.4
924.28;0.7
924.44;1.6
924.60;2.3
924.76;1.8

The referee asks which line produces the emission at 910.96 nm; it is [O III] 5007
